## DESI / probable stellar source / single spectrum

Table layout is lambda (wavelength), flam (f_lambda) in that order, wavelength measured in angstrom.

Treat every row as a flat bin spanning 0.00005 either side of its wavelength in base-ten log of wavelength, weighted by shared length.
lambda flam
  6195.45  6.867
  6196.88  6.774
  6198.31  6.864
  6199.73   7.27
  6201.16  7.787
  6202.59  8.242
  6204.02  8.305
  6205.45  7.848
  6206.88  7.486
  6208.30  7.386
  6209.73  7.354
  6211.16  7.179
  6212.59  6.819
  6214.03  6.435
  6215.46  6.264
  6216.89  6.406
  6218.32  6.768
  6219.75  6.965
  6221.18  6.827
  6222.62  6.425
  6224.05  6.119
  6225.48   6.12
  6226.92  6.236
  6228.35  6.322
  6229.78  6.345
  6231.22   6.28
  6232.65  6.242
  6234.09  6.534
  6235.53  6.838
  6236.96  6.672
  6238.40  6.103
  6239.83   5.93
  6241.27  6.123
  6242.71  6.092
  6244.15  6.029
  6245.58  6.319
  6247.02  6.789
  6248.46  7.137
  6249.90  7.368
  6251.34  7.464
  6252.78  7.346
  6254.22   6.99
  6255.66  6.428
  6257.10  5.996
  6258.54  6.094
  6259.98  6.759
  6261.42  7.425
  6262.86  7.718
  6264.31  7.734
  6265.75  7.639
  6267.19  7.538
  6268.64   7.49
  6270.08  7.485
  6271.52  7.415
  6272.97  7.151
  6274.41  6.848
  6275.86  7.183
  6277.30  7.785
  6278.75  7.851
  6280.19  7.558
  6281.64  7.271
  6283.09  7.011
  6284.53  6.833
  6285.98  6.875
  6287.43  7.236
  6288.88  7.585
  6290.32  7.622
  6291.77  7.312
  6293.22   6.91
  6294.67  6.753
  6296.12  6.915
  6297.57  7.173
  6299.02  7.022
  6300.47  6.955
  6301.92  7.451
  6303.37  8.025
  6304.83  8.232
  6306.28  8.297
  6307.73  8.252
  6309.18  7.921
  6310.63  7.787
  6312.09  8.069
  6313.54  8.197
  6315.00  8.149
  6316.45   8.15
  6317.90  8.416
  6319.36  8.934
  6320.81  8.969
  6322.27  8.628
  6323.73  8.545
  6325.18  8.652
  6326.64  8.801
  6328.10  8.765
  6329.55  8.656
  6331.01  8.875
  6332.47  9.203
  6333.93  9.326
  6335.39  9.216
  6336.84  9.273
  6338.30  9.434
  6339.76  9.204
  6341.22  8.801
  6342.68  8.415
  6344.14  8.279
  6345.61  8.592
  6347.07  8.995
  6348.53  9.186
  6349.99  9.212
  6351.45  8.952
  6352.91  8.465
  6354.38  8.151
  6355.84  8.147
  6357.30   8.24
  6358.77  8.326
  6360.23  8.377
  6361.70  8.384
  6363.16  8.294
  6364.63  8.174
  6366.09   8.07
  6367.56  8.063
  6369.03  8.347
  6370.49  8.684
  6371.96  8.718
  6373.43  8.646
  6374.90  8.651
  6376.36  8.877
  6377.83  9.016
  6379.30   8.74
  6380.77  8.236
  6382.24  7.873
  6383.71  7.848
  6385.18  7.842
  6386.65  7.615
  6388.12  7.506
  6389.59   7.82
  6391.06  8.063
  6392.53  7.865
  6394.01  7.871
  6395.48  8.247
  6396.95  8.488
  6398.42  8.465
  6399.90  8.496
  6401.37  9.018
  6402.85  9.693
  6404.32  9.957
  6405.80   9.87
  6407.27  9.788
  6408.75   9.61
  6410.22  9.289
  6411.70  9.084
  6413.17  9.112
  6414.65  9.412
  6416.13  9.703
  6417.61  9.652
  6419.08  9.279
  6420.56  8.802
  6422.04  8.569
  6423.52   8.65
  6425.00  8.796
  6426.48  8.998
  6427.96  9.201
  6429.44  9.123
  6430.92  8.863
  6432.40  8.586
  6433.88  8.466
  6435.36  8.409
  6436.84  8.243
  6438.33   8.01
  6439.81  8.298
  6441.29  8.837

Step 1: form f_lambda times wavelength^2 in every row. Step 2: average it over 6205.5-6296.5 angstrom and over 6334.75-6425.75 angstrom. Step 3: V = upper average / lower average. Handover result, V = 1.3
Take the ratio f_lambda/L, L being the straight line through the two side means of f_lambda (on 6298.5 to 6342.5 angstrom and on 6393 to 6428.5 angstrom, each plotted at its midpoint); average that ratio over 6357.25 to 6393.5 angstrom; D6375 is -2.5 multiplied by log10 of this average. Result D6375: 0.08 mag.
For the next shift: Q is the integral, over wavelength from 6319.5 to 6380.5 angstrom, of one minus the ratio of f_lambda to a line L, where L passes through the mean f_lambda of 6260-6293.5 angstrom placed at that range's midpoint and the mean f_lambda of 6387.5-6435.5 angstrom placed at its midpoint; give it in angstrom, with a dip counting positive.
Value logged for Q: -3.81 angstrom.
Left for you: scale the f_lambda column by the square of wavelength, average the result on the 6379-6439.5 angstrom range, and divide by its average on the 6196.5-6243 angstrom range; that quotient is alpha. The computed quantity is 1.4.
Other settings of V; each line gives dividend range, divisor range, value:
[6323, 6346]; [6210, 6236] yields 1.41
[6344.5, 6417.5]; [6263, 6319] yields 1.18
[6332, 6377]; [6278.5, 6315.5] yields 1.18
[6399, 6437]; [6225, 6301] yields 1.38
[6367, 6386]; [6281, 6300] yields 1.22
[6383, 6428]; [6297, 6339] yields 1.08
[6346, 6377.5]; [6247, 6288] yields 1.22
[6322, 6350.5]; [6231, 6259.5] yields 1.40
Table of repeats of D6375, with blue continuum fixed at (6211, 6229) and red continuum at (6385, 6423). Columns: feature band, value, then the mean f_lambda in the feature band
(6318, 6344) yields -0.13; 8.9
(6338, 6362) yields -0.06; 8.65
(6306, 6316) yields -0.06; 8.09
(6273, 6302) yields 0.02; 7.2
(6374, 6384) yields 0.00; 8.49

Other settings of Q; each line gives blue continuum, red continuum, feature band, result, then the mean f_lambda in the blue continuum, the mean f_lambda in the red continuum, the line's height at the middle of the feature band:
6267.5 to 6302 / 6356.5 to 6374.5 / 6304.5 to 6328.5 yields -2.2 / 7.24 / 8.36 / 7.68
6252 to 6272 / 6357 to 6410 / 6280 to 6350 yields -3.7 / 7.15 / 8.5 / 7.74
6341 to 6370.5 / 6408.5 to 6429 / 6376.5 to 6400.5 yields 1.8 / 8.47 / 9.14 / 8.82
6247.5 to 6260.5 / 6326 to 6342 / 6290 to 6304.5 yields 1.5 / 6.84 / 9.05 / 8.04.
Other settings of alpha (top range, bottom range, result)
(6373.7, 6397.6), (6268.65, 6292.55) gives 1.15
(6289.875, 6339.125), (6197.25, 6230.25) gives 1.22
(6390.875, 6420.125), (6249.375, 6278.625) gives 1.32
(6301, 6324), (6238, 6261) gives 1.28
